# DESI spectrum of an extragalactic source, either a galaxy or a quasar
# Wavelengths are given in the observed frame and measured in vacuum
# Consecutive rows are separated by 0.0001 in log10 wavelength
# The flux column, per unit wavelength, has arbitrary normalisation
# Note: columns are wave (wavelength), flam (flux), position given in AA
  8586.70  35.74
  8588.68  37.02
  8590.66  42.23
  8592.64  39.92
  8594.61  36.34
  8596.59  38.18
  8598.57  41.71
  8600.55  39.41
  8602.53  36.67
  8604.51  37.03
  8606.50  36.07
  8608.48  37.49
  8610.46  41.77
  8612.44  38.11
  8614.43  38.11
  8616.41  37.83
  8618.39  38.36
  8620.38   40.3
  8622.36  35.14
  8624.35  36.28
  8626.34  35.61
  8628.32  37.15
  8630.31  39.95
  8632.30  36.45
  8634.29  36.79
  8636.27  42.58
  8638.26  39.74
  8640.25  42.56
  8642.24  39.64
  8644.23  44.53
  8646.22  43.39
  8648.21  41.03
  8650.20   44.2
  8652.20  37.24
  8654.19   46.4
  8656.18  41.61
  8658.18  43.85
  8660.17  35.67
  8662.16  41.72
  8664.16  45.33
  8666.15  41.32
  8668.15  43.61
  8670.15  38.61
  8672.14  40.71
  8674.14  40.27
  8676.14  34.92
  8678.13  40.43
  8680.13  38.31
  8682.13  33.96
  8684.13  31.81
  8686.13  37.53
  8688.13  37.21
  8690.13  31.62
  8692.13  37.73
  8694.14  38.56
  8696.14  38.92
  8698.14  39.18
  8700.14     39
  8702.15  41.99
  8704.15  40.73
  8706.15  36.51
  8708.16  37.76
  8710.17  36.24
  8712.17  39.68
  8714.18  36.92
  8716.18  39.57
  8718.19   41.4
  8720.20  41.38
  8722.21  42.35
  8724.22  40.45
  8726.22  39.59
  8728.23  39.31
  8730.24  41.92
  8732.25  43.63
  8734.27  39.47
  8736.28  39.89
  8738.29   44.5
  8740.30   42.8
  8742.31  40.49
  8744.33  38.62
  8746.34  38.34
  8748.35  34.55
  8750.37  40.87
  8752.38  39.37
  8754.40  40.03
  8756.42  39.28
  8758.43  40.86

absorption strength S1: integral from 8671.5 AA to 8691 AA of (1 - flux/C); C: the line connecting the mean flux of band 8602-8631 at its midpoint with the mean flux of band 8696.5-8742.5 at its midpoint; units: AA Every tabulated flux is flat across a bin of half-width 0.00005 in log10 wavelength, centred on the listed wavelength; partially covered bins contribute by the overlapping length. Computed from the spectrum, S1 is 1.3 AA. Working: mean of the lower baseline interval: 37.7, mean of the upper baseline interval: 40.2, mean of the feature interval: 36.6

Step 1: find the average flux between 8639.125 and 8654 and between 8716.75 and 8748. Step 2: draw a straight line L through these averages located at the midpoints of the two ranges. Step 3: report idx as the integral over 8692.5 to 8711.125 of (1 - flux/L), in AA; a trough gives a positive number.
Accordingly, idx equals 1.1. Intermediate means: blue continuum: 42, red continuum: 40.8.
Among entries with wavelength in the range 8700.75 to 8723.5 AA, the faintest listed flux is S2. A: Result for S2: 36.24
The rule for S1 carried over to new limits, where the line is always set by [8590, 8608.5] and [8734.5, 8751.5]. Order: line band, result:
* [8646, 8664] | -1.2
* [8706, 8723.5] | 0.2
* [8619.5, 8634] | 0.6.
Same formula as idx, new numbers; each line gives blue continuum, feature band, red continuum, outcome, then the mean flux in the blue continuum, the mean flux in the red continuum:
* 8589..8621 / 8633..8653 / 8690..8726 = -1.2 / 38.7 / 39.1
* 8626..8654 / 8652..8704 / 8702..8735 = 1.2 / 40.4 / 39.9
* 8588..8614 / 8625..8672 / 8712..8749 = -1.8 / 38.6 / 40.3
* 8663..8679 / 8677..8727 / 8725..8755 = 2.6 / 40.7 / 40.2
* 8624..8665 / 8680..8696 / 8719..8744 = 2.0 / 40.6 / 41.2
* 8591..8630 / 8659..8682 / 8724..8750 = -0.4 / 38.1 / 40.3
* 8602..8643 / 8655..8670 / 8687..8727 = -1.2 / 38.3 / 38.8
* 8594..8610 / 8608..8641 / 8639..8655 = 1.4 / 38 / 42.3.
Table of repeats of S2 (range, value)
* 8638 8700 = 31.62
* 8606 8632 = 35.14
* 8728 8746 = 38.62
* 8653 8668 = 35.67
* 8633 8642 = 36.79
